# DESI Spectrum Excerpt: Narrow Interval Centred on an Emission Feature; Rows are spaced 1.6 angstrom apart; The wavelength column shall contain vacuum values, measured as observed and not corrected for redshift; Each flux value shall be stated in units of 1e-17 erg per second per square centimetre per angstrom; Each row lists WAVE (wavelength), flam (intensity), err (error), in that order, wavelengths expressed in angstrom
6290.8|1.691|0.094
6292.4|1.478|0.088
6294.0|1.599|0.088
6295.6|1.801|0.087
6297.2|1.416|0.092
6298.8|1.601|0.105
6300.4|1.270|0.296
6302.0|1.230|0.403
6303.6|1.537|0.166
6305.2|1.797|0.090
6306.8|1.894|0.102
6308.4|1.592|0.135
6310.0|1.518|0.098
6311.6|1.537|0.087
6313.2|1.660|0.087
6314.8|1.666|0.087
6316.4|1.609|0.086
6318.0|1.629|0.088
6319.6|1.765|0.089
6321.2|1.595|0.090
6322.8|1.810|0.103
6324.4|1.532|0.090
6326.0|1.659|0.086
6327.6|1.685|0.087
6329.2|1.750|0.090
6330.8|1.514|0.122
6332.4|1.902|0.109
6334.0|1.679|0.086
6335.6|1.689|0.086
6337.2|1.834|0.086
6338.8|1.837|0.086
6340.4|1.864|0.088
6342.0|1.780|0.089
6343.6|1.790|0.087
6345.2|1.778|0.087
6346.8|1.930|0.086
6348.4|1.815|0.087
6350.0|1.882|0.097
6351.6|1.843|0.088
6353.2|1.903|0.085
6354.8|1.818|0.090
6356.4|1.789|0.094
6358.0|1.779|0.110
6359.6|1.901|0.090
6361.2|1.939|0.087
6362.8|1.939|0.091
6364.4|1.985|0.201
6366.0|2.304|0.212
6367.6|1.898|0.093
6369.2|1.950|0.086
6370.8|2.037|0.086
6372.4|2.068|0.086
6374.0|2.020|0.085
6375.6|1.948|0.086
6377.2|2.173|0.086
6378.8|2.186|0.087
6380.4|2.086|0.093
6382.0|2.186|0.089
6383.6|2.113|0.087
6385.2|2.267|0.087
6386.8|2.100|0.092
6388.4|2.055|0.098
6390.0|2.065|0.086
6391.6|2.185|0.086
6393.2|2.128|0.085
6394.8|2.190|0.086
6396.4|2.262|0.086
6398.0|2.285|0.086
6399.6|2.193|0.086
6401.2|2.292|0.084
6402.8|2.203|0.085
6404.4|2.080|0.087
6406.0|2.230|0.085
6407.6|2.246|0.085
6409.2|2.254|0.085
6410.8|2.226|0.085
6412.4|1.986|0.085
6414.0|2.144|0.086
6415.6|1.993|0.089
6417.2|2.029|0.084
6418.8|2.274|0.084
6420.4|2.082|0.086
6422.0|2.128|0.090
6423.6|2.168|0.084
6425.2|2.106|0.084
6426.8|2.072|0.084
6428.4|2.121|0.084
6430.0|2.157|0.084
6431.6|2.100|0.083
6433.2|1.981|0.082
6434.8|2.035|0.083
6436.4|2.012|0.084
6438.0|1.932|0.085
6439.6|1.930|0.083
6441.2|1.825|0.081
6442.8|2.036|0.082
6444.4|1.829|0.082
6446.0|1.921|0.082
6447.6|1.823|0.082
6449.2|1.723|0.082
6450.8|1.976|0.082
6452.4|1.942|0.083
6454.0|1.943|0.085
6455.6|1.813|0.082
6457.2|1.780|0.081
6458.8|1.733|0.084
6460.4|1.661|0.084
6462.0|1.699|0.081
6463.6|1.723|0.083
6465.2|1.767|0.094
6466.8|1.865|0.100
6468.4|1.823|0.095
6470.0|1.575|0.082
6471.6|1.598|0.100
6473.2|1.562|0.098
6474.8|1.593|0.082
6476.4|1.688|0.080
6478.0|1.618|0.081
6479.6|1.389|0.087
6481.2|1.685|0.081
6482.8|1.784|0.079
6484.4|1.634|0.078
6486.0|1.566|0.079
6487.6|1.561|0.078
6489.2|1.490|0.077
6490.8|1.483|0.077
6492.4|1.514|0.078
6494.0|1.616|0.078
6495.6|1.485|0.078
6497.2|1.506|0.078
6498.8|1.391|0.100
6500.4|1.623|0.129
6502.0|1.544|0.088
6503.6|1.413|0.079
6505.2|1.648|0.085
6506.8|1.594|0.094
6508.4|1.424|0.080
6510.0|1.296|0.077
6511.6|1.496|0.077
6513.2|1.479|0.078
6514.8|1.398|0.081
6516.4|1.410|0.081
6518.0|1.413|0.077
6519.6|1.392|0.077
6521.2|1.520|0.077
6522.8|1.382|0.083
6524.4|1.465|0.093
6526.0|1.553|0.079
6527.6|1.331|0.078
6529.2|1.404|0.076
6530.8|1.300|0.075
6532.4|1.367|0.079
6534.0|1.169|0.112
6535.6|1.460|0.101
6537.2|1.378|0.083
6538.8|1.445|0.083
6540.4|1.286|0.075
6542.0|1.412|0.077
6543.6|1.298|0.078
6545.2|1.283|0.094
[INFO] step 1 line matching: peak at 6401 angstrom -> C III] 1909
